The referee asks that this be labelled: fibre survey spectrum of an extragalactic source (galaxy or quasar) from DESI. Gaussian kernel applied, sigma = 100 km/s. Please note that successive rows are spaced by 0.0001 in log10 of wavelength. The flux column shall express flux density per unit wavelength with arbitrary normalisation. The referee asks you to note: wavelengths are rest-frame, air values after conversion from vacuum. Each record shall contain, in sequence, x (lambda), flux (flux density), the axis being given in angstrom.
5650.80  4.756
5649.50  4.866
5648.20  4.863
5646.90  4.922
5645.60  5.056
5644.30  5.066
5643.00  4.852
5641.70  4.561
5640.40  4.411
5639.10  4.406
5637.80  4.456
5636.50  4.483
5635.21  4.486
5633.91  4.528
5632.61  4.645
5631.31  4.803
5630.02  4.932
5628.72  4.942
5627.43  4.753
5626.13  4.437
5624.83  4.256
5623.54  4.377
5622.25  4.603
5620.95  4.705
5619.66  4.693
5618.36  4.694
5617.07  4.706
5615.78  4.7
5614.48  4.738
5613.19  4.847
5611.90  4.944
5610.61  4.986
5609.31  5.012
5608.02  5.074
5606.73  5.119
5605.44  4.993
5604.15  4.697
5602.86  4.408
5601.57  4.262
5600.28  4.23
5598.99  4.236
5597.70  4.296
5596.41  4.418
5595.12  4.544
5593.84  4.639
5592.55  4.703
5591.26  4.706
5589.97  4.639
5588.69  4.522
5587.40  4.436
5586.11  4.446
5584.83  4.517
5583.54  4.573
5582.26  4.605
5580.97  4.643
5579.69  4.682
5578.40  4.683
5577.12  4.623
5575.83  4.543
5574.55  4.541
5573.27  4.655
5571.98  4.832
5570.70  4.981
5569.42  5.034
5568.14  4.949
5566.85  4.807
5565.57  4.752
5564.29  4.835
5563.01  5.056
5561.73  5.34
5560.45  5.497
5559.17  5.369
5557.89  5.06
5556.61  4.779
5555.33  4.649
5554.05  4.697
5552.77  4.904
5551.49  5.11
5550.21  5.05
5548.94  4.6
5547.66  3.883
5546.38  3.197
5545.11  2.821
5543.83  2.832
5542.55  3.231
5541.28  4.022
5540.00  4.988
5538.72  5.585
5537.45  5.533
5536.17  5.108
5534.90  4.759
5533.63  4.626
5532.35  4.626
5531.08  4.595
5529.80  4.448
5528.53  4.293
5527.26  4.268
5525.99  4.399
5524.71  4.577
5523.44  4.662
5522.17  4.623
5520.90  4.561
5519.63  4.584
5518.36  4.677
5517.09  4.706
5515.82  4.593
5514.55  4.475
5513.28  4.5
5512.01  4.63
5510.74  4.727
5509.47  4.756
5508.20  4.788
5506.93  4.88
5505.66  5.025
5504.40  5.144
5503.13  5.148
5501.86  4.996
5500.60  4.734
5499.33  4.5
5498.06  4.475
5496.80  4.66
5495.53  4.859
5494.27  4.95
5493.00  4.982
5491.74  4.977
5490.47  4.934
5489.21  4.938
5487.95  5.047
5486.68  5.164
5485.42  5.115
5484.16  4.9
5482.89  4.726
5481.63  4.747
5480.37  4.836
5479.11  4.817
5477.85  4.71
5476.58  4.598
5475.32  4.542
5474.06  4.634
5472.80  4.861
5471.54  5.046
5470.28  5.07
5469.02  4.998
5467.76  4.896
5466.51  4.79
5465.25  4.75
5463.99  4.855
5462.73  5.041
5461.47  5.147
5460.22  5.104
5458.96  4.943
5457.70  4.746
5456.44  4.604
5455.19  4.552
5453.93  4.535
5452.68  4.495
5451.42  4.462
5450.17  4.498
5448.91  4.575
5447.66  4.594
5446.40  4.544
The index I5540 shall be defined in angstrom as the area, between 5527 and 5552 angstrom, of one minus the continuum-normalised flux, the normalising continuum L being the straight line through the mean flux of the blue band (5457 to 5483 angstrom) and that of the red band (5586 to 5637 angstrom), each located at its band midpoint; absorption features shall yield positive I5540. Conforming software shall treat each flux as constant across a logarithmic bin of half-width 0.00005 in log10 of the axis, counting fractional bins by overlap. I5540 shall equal 2.0 angstrom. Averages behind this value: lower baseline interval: 4.85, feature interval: 4.38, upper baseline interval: 4.64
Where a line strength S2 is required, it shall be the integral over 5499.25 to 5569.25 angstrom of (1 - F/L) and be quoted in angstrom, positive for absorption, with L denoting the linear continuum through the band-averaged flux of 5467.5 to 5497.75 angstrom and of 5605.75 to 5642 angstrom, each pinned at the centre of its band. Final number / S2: 2.2 angstrom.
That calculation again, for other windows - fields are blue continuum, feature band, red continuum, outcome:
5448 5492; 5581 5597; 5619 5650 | 0.5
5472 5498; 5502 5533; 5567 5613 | 0.8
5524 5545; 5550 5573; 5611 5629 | -2.3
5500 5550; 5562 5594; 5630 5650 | -0.7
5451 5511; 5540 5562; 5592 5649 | 1.6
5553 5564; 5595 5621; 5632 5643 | 0.1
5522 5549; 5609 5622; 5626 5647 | -0.5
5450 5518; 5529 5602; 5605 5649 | 2.4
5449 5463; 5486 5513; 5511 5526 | -1.4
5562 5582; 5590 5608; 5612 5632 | 0.6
